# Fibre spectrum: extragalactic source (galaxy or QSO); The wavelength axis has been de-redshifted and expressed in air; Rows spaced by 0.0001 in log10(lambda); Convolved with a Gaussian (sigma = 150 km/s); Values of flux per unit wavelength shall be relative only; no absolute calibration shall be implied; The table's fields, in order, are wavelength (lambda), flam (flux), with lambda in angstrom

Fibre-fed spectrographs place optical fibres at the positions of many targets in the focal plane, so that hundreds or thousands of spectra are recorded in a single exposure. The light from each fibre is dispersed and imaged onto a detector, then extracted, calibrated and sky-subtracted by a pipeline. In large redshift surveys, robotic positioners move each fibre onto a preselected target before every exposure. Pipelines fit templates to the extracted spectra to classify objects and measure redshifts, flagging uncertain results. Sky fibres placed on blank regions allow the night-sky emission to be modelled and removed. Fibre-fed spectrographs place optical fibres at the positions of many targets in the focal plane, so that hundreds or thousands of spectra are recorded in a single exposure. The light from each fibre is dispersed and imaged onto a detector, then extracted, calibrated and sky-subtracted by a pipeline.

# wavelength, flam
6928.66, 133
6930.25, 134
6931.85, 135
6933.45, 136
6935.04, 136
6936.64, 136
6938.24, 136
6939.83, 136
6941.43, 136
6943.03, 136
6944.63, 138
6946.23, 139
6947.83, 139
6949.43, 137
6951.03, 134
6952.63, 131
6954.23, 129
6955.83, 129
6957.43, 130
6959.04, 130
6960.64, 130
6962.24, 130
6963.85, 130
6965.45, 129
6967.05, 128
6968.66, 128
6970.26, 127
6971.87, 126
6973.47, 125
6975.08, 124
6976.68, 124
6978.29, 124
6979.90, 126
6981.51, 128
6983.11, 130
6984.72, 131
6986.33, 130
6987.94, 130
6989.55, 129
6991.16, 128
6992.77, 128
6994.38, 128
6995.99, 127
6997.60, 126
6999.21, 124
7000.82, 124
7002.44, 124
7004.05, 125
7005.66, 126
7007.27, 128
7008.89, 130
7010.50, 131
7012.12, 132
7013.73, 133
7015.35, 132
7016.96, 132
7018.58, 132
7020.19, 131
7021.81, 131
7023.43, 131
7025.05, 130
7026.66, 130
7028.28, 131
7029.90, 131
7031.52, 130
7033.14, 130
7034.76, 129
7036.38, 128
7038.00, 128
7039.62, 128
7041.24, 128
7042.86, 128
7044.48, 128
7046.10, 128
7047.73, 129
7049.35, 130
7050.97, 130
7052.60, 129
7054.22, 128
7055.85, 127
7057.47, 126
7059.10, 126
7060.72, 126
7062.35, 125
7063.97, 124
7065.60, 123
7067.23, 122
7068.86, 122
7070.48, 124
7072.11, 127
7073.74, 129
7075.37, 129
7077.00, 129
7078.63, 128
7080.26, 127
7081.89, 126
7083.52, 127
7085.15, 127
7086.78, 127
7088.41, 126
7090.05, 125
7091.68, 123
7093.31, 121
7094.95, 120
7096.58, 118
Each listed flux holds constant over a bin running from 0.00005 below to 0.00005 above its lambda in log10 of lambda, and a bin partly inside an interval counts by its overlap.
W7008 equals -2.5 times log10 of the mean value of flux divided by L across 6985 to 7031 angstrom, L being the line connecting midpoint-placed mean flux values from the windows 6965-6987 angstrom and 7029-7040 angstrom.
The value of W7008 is -0.01 mag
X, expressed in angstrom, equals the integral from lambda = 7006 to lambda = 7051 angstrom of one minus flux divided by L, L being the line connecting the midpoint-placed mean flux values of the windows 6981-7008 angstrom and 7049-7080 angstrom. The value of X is -1.0 angstrom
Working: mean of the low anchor 127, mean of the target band 130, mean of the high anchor 126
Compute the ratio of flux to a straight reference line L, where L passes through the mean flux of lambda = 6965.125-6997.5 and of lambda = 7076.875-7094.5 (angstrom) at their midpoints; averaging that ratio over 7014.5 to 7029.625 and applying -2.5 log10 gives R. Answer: -0.04 mag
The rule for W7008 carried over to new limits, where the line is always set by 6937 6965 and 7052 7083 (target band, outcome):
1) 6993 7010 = 0.03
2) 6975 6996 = 0.03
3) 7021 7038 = -0.01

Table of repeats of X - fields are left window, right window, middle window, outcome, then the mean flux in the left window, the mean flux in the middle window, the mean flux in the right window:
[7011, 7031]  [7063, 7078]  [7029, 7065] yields 0.1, 131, 128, 125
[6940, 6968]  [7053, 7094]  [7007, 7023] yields -0.3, 133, 131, 126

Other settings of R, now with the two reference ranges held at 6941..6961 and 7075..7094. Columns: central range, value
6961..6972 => 0.04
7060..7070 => 0.03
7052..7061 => 0.01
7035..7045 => 0.01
